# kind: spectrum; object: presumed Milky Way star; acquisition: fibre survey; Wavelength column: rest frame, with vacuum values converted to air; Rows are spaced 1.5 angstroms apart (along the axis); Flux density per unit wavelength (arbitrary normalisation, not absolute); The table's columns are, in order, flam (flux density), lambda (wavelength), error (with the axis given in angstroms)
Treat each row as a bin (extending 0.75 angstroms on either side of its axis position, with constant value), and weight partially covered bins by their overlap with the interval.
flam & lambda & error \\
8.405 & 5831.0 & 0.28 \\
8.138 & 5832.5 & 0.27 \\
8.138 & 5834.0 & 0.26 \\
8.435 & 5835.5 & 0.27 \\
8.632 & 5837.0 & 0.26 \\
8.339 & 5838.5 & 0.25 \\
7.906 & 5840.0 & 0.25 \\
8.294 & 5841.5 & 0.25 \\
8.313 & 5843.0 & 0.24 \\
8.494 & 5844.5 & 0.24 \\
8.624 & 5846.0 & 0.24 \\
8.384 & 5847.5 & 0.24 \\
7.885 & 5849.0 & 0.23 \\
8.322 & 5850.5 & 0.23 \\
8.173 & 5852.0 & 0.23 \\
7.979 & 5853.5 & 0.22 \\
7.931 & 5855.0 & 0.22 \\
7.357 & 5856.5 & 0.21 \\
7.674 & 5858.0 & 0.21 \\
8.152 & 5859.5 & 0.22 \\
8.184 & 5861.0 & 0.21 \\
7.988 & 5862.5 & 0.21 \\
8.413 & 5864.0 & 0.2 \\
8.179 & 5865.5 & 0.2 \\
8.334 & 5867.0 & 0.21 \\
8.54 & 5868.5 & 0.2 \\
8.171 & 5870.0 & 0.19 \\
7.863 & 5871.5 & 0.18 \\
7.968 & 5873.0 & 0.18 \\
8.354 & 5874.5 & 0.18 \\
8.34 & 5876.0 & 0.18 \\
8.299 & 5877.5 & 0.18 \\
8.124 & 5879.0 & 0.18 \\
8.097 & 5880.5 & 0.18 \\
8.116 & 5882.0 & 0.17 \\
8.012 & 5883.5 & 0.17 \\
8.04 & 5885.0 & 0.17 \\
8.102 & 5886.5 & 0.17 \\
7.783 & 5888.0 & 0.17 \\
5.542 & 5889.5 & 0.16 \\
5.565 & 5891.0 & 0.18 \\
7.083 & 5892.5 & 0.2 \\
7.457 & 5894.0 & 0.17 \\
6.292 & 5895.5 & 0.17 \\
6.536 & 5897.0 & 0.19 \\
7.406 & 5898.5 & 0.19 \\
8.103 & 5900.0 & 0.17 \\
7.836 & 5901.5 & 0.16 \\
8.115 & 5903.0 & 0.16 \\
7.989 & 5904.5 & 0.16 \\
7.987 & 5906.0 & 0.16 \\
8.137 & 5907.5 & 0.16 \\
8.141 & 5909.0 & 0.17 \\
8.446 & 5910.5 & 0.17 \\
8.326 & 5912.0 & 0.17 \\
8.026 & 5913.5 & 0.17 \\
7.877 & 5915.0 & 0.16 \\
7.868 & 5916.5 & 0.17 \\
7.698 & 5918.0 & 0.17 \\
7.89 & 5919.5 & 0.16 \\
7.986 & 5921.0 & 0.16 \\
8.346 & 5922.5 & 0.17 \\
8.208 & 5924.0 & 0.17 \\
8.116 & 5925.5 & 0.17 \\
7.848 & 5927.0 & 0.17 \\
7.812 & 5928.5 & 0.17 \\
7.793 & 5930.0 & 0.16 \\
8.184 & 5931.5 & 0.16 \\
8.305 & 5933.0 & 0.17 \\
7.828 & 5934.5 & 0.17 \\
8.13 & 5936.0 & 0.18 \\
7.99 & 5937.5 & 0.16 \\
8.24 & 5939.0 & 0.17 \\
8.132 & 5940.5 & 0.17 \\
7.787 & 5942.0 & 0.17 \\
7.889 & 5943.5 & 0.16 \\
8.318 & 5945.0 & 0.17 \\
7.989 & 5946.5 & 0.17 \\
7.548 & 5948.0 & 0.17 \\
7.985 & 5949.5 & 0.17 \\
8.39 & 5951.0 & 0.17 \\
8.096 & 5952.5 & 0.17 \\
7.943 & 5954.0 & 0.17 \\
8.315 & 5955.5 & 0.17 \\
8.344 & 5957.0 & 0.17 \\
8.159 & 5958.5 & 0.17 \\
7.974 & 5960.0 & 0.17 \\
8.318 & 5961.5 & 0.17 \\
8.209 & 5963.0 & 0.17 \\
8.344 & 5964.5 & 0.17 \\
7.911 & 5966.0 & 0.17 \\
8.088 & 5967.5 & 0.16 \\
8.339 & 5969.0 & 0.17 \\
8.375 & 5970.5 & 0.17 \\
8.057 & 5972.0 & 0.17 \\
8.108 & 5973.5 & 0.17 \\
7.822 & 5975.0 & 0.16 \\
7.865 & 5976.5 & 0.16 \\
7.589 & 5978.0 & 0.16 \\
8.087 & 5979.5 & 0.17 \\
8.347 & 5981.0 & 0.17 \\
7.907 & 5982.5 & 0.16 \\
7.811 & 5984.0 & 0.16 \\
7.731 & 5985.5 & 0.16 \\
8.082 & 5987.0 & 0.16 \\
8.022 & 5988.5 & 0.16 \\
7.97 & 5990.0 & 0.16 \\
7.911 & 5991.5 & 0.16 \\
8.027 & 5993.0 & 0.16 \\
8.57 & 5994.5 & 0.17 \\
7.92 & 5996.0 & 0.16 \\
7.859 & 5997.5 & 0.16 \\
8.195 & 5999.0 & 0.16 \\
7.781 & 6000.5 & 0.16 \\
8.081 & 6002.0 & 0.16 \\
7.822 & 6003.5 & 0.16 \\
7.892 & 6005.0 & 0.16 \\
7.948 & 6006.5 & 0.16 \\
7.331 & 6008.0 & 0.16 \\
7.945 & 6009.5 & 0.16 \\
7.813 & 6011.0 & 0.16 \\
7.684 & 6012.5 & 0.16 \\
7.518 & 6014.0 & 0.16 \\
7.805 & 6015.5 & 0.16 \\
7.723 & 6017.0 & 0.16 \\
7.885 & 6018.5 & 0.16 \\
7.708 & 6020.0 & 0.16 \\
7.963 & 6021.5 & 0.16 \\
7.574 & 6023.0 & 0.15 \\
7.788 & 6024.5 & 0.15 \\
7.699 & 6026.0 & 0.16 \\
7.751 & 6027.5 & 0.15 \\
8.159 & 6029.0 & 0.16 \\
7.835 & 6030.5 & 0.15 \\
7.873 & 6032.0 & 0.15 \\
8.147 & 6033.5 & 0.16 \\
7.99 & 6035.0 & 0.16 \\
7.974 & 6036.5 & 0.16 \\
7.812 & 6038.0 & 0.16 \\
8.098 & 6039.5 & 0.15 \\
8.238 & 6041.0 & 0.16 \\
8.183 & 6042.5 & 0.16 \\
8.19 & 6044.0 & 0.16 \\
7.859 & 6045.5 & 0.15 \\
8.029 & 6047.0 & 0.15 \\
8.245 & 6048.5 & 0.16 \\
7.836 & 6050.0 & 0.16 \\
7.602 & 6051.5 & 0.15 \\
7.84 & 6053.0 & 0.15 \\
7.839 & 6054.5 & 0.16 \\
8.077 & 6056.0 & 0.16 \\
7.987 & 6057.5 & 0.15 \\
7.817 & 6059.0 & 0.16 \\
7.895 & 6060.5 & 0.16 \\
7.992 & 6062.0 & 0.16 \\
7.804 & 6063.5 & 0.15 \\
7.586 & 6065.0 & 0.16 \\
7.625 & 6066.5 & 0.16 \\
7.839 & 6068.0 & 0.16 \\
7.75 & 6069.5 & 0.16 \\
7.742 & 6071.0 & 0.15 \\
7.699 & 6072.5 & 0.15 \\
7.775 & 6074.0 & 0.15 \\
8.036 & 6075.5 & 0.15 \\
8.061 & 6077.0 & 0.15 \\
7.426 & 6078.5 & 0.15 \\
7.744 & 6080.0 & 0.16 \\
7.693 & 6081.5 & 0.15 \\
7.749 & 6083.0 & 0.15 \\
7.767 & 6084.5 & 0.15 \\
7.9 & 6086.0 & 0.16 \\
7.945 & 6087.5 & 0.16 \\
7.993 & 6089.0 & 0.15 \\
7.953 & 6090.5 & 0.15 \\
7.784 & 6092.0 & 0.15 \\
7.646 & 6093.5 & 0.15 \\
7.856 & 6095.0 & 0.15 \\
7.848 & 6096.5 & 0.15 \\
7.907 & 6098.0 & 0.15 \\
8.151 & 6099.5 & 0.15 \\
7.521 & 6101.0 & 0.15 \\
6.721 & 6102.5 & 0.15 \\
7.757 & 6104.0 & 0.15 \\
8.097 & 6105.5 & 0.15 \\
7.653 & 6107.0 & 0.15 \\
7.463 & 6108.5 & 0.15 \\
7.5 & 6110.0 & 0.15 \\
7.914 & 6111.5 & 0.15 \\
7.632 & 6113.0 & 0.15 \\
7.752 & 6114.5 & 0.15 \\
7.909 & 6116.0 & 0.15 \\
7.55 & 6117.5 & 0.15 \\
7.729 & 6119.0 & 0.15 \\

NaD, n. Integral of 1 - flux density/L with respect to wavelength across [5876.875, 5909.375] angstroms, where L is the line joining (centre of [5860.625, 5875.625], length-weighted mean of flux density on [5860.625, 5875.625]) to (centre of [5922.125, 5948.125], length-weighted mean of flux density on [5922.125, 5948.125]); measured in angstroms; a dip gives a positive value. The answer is 2.3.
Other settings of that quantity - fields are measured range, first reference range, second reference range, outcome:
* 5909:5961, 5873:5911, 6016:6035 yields -2.17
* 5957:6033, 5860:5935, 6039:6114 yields -0.98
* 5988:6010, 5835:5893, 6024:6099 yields -0.09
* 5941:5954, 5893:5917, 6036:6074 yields -0.31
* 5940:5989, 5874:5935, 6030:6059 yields -1.11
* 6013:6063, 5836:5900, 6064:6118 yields -0.78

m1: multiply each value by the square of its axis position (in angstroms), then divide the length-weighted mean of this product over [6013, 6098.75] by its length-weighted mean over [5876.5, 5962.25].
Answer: 1.0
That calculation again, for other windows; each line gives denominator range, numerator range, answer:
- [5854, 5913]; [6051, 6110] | 1.06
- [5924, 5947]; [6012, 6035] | 1.00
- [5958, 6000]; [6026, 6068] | 1.01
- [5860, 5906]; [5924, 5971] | 1.06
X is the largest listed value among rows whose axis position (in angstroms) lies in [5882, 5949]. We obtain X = 8.446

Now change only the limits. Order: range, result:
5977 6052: 8.57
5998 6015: 8.195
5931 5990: 8.39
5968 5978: 8.375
